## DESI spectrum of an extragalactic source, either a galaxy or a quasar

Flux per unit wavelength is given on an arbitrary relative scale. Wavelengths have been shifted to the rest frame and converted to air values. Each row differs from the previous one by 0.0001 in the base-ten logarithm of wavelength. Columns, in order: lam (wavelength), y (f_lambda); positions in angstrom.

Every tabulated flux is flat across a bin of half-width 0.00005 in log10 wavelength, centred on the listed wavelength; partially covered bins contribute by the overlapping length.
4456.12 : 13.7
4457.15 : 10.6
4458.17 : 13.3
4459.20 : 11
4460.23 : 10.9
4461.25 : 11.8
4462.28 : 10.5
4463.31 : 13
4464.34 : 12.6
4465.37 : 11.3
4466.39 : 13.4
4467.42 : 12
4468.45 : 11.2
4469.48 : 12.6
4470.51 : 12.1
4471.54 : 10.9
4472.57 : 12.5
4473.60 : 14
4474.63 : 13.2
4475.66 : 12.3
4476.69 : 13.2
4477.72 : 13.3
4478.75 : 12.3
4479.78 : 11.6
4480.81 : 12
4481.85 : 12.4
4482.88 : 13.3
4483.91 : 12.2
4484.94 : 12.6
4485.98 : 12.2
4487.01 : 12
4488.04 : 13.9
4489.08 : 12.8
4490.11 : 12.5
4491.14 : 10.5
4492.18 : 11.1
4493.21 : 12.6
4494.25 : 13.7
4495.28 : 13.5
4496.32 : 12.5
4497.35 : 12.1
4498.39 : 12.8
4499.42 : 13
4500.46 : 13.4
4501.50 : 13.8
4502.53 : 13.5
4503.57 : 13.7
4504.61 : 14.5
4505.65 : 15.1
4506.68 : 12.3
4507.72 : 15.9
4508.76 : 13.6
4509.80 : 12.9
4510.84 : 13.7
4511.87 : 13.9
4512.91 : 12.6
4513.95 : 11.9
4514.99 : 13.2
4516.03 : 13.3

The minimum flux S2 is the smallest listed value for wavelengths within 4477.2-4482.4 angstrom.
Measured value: 11.6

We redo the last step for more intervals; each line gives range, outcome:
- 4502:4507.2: 12.3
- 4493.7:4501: 12.1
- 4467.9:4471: 11.2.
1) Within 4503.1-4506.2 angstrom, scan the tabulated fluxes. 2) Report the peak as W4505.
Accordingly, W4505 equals 15.1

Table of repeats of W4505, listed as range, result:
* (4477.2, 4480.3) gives 13.3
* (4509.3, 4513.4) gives 13.9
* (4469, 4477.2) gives 14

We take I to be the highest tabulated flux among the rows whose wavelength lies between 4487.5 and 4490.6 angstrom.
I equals 13.9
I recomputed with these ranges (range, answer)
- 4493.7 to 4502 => 13.8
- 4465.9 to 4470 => 13.4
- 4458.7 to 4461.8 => 11.8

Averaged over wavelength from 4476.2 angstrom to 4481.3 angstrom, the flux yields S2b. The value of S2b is 12.5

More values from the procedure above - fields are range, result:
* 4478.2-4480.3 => 12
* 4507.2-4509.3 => 14.7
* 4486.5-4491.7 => 12.3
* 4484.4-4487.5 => 12.3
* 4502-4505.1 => 13.9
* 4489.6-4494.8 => 12.1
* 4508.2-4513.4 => 13.4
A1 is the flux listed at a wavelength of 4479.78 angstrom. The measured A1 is 11.6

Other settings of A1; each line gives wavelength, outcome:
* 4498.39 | 12.8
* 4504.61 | 14.5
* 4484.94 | 12.6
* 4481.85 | 12.4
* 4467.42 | 12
